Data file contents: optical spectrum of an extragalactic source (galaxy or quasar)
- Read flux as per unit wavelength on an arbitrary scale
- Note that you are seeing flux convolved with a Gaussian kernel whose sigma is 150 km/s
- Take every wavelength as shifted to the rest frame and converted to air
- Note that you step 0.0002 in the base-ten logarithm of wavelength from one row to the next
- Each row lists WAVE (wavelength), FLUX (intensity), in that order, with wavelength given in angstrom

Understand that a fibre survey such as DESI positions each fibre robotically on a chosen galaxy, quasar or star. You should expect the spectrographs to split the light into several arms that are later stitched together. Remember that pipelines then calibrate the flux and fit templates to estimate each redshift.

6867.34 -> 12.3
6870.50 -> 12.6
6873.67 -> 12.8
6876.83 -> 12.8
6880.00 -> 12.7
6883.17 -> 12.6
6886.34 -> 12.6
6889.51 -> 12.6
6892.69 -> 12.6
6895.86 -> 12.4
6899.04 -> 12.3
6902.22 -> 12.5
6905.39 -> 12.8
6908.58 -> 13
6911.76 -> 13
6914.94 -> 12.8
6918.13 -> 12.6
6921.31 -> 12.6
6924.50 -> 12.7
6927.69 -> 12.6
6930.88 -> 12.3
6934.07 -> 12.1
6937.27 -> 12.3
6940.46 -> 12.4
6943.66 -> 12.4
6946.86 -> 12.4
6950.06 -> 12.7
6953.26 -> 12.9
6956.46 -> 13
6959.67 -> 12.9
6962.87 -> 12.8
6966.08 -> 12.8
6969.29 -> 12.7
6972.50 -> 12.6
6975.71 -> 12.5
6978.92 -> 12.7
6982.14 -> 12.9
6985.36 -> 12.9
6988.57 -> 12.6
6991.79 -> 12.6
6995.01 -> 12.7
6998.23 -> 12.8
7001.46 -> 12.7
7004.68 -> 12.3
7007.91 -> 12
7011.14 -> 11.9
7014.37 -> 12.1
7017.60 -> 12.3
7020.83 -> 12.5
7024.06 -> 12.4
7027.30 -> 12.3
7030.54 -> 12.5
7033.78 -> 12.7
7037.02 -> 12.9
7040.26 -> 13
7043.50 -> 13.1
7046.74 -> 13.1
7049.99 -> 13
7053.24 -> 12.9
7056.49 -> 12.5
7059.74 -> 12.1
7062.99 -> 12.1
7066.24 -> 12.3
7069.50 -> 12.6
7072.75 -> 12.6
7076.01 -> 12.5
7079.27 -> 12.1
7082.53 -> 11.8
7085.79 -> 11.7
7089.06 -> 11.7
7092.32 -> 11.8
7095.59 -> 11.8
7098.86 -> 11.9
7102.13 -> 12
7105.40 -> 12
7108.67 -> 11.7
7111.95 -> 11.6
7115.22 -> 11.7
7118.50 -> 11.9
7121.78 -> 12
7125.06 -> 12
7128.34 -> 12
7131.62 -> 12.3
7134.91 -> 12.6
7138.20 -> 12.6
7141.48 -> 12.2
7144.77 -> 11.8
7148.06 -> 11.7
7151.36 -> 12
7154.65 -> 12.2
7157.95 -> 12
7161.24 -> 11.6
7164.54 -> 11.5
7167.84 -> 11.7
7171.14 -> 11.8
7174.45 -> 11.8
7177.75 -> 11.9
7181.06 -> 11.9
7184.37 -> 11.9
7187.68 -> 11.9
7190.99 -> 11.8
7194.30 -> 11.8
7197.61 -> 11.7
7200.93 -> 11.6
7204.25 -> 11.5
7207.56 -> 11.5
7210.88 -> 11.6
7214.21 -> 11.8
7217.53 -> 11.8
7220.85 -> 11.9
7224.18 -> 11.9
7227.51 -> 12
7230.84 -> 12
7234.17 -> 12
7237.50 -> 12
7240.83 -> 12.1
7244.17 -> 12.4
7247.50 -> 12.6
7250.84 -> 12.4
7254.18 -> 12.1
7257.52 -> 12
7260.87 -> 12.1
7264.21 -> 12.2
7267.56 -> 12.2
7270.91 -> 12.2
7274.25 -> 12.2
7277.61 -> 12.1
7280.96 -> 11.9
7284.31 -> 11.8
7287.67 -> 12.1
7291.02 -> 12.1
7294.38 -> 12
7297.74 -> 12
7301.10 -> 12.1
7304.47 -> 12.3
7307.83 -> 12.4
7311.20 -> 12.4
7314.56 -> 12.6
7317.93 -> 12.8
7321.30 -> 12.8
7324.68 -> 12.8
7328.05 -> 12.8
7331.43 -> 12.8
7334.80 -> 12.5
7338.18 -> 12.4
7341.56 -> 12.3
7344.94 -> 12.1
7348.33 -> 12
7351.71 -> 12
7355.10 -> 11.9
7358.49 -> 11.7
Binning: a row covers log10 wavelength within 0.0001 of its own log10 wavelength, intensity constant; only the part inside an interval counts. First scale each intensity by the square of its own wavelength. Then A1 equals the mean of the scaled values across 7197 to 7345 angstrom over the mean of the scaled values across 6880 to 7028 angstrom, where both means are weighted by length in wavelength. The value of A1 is 1.1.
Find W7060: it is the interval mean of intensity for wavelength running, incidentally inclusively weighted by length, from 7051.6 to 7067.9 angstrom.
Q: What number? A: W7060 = 12.4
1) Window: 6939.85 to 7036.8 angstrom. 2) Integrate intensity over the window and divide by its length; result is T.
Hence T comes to 12.6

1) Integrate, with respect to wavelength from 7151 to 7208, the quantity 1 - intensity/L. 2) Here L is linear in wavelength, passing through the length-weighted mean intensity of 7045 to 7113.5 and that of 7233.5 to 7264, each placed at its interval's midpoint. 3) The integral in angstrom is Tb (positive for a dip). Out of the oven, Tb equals 1.90 angstrom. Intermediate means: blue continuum 12.2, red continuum 12.2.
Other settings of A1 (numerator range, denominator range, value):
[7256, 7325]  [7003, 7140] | 1.06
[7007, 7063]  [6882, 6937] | 1.03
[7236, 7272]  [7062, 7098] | 1.06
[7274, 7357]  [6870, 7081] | 1.07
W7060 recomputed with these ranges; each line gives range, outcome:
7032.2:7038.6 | 12.8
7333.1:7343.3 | 12.4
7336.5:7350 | 12.2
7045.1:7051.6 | 13.1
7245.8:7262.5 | 12.2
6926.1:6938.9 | 12.3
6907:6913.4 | 13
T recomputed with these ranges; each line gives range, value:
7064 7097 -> 12.1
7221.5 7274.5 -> 12.1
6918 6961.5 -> 12.6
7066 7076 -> 12.5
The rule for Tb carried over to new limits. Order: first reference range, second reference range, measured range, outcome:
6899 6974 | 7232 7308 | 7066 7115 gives 1.7 angstrom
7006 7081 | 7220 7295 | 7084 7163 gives 2.6 angstrom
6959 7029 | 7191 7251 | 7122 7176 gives 0.5 angstrom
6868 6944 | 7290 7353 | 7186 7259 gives 3.0 angstrom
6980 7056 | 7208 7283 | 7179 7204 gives 0.8 angstrom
